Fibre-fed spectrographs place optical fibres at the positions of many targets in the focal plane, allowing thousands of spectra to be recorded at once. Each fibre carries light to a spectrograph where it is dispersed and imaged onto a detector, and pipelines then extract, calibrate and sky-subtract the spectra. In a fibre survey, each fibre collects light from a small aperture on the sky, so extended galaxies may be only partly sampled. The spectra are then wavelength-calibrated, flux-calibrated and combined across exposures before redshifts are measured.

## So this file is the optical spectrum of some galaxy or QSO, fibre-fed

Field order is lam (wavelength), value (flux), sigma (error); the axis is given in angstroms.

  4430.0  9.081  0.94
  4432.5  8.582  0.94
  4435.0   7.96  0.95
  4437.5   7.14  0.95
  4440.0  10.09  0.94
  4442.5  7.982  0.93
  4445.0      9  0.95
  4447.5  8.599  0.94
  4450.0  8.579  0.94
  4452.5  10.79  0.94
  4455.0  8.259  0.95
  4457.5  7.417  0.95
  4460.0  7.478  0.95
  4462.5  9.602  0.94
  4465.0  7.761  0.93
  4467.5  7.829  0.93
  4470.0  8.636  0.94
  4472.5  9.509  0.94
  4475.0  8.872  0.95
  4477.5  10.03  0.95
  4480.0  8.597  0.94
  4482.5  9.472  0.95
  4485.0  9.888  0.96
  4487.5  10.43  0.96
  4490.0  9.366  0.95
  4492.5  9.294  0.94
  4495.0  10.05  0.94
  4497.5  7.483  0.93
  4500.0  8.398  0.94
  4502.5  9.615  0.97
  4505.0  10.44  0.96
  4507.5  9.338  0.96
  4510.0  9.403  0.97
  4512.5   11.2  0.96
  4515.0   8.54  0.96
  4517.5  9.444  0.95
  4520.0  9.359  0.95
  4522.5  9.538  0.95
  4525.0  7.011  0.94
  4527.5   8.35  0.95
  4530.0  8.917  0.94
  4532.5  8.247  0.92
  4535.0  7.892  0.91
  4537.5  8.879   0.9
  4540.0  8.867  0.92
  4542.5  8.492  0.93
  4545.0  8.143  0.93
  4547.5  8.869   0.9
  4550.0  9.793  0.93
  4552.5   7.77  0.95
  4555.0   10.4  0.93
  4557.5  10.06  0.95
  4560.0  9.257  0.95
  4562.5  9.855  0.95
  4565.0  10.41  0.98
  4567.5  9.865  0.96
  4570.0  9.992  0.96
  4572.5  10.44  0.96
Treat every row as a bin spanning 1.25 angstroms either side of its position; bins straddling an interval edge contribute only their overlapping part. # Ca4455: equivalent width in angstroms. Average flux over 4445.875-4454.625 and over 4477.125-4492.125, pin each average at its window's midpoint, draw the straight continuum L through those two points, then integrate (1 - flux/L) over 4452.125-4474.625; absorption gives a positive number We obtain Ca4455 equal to 2.0 angstroms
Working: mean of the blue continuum 9.2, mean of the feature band 8.51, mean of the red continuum 9.59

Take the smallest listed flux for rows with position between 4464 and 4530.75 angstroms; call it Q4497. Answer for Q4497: 7.011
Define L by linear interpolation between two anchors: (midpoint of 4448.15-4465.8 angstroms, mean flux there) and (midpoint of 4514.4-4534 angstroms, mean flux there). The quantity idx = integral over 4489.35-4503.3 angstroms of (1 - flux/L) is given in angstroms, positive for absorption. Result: -0.6 angstroms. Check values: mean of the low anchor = 8.58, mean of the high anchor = 8.67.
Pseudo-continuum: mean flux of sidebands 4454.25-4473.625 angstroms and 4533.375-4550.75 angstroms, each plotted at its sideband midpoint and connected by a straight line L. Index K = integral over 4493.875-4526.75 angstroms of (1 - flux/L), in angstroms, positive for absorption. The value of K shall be -2.6 angstroms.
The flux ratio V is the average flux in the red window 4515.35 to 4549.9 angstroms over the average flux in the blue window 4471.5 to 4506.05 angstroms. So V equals 0.9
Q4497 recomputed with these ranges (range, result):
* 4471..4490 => 8.597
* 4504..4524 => 8.54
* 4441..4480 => 7.417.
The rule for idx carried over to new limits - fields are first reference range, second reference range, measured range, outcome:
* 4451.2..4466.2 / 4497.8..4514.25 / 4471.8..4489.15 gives -1.00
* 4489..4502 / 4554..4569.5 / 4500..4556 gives 2.56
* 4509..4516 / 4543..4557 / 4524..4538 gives 1.78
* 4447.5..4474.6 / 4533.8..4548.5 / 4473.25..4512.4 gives -3.97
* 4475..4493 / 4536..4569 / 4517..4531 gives 0.98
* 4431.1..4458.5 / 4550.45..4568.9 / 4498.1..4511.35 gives -0.29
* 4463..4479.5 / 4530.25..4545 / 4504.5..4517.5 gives -1.67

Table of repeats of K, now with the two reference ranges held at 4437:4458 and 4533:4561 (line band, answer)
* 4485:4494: -0.9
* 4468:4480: -0.4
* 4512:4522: -0.7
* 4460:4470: 0.5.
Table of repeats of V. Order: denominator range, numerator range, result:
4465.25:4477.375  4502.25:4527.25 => 1.07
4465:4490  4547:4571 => 1.05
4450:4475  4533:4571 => 1.07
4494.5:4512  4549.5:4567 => 1.04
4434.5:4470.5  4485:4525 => 1.11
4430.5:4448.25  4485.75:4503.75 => 1.09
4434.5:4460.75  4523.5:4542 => 0.98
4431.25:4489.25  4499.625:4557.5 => 1.02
